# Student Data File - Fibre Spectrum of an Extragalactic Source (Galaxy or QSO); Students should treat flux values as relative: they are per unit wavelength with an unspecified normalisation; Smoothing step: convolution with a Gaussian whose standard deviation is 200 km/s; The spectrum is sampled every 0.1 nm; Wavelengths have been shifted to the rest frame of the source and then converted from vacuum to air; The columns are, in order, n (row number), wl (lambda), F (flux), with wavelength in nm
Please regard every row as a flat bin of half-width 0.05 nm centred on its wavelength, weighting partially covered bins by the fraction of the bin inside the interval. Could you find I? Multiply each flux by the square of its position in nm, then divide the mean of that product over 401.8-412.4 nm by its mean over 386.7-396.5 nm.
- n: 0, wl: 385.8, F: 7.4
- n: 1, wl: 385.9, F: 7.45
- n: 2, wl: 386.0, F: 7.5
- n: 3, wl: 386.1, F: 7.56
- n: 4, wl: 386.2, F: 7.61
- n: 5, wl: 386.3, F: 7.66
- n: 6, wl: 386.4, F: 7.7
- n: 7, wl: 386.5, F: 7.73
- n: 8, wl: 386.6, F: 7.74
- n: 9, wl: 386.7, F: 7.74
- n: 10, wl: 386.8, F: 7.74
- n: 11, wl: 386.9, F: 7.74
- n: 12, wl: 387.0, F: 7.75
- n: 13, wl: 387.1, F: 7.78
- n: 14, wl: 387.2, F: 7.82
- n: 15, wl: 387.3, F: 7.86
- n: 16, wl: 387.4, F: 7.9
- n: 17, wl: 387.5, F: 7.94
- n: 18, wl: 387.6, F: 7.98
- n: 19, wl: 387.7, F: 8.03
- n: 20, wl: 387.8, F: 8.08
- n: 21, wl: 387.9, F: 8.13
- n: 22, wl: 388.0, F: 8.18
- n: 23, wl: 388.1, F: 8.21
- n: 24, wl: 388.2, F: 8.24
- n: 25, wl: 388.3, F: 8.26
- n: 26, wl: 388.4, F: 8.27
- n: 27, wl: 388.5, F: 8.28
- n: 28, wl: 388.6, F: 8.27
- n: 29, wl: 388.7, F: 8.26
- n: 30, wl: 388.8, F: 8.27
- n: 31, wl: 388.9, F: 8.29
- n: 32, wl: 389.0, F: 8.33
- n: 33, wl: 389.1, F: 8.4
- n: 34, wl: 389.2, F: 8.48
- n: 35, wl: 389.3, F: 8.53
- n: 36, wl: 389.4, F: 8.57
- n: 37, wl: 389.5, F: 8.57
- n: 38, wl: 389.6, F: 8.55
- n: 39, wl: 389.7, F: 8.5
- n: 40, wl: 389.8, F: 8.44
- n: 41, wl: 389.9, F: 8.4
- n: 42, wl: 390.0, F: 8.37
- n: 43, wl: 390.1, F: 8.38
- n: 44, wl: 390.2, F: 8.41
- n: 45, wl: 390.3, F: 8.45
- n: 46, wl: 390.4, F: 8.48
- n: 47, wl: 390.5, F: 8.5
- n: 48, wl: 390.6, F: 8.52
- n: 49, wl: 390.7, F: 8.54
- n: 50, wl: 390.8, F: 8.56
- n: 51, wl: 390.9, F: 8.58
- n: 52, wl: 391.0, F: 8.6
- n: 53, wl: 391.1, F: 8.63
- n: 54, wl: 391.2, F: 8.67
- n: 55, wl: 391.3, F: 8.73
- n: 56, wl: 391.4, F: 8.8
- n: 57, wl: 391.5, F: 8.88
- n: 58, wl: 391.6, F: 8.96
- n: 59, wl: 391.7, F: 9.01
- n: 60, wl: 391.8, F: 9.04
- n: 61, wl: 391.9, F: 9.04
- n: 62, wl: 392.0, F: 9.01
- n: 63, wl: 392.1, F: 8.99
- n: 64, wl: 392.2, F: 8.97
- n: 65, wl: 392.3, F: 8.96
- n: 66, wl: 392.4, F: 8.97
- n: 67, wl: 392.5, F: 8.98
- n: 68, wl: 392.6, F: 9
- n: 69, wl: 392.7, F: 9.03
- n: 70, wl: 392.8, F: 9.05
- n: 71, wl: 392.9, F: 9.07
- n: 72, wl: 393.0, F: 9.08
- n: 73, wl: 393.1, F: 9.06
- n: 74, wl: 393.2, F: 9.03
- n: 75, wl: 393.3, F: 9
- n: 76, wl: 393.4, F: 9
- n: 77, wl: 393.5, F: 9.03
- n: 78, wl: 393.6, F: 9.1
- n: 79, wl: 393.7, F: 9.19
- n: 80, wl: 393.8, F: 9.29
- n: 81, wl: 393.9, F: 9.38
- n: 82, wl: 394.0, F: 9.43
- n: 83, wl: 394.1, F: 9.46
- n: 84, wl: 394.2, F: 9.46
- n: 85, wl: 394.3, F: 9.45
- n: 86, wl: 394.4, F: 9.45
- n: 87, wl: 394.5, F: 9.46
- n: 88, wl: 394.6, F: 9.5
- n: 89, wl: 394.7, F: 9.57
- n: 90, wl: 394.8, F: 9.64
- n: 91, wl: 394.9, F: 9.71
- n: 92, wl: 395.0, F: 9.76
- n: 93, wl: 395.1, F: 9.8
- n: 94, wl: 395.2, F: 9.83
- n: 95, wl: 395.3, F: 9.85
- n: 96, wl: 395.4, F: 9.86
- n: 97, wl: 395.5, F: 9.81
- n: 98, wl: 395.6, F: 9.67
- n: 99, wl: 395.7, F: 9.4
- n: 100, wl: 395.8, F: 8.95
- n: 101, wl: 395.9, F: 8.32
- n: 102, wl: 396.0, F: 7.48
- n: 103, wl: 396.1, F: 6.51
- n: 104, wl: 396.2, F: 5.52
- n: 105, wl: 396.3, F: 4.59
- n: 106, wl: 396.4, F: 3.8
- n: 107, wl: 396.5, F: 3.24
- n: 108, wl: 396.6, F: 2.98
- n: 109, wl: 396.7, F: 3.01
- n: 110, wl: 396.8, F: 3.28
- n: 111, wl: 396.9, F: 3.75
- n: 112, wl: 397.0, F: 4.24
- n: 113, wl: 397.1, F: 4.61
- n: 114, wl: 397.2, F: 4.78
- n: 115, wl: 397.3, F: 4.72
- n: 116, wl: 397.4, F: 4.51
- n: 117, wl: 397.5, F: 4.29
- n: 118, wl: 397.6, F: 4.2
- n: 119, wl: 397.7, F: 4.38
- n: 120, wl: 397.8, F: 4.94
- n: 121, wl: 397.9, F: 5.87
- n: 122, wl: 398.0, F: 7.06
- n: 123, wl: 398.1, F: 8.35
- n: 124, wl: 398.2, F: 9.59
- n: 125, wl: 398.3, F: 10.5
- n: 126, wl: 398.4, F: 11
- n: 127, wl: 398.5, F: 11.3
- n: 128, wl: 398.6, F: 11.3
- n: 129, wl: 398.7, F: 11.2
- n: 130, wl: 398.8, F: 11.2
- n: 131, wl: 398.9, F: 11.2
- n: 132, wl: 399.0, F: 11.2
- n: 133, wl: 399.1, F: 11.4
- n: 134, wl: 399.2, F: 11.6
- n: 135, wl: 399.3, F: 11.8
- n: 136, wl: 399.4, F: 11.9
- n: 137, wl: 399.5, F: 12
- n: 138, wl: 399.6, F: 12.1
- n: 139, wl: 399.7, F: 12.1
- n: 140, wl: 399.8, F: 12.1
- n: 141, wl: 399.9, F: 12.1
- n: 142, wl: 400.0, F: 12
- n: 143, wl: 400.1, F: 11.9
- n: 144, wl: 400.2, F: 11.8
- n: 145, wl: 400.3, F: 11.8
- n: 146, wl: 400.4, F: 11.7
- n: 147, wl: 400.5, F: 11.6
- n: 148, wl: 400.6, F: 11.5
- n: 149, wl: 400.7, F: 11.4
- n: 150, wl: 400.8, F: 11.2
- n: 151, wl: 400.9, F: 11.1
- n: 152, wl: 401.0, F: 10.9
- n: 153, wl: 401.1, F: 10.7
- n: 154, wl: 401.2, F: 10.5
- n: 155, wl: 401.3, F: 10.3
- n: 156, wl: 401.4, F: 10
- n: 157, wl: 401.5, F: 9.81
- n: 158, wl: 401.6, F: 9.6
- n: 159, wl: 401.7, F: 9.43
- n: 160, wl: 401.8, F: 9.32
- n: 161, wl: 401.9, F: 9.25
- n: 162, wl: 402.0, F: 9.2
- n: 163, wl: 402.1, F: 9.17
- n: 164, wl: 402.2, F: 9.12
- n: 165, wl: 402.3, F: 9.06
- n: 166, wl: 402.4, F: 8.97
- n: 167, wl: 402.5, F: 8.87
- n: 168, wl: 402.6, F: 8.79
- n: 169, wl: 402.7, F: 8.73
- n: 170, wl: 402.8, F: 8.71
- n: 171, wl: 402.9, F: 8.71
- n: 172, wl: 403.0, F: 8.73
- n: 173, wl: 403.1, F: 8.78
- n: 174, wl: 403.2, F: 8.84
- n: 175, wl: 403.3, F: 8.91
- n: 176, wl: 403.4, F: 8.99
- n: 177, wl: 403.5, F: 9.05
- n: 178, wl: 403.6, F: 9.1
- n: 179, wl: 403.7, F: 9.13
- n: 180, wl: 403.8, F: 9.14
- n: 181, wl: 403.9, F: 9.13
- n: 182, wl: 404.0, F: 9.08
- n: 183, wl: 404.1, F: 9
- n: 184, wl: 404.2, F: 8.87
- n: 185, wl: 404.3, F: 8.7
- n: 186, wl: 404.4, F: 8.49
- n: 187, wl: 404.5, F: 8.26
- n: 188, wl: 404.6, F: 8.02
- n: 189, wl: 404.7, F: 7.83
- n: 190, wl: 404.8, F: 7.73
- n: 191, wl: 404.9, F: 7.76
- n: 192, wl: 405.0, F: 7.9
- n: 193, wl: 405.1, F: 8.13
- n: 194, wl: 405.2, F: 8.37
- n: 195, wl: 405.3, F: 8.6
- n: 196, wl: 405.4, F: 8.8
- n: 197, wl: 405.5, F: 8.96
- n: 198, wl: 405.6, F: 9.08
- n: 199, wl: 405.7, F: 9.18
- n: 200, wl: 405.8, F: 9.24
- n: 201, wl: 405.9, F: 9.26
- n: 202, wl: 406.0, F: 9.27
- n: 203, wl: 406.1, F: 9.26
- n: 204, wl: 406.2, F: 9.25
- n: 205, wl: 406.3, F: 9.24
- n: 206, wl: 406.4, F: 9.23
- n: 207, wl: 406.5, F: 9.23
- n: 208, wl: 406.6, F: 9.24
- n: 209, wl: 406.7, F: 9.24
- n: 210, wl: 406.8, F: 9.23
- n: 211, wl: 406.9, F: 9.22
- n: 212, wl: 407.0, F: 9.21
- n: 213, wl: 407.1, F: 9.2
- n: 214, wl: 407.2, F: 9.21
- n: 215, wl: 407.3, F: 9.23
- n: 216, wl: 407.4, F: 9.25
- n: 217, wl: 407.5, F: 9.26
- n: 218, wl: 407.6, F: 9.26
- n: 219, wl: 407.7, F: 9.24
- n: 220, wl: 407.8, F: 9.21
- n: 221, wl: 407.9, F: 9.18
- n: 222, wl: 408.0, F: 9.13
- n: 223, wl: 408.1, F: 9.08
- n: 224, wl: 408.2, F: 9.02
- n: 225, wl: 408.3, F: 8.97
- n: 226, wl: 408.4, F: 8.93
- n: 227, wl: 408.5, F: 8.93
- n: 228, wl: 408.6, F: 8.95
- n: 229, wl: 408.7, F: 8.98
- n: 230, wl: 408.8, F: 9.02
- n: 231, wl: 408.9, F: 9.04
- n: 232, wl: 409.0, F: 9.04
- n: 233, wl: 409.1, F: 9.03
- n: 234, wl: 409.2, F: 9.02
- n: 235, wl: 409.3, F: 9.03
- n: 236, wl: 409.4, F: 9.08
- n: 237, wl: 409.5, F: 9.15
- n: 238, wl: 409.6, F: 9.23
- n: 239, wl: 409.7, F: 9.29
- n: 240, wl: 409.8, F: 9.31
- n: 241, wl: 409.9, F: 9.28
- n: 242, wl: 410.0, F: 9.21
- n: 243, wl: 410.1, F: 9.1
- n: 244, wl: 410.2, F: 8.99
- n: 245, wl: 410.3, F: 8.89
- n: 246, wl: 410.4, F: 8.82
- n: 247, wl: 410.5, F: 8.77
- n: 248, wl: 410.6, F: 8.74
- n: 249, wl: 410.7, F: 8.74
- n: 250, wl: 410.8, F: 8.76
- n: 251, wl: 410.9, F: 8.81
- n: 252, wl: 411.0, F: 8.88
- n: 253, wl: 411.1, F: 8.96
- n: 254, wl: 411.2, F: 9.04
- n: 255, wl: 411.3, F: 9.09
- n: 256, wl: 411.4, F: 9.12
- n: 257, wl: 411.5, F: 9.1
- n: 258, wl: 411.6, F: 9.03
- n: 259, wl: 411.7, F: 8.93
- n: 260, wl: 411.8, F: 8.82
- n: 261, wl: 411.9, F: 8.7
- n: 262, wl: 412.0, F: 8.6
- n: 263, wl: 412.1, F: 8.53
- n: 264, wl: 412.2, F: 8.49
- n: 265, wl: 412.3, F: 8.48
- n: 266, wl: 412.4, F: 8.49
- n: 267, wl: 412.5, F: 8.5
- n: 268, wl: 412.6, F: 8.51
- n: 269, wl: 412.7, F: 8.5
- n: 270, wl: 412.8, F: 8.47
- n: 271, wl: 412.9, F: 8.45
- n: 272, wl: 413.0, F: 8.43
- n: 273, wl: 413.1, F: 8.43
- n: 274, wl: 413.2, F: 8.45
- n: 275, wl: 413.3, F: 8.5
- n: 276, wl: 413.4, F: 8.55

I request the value 1.13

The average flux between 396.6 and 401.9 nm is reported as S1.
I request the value 9.25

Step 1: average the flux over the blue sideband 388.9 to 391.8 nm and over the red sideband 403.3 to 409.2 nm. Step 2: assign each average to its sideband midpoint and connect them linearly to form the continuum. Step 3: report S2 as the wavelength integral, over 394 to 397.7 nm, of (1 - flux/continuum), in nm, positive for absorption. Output 0.67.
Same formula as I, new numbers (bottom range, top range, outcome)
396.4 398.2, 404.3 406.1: 1.88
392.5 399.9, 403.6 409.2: 1.11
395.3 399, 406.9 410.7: 1.37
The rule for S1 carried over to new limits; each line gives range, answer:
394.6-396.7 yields 7.84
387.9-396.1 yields 8.86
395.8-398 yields 4.86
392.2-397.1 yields 8.16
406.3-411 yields 9.09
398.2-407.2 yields 9.8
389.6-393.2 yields 8.76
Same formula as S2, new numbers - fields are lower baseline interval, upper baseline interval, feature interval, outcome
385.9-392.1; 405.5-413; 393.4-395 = -0.18 nm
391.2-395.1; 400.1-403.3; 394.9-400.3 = 0.67 nm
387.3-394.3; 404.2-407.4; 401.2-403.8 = -0.11 nm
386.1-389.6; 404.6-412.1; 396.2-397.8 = 0.83 nm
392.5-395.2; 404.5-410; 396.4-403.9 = 0.11 nm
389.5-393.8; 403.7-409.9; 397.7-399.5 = -0.22 nm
